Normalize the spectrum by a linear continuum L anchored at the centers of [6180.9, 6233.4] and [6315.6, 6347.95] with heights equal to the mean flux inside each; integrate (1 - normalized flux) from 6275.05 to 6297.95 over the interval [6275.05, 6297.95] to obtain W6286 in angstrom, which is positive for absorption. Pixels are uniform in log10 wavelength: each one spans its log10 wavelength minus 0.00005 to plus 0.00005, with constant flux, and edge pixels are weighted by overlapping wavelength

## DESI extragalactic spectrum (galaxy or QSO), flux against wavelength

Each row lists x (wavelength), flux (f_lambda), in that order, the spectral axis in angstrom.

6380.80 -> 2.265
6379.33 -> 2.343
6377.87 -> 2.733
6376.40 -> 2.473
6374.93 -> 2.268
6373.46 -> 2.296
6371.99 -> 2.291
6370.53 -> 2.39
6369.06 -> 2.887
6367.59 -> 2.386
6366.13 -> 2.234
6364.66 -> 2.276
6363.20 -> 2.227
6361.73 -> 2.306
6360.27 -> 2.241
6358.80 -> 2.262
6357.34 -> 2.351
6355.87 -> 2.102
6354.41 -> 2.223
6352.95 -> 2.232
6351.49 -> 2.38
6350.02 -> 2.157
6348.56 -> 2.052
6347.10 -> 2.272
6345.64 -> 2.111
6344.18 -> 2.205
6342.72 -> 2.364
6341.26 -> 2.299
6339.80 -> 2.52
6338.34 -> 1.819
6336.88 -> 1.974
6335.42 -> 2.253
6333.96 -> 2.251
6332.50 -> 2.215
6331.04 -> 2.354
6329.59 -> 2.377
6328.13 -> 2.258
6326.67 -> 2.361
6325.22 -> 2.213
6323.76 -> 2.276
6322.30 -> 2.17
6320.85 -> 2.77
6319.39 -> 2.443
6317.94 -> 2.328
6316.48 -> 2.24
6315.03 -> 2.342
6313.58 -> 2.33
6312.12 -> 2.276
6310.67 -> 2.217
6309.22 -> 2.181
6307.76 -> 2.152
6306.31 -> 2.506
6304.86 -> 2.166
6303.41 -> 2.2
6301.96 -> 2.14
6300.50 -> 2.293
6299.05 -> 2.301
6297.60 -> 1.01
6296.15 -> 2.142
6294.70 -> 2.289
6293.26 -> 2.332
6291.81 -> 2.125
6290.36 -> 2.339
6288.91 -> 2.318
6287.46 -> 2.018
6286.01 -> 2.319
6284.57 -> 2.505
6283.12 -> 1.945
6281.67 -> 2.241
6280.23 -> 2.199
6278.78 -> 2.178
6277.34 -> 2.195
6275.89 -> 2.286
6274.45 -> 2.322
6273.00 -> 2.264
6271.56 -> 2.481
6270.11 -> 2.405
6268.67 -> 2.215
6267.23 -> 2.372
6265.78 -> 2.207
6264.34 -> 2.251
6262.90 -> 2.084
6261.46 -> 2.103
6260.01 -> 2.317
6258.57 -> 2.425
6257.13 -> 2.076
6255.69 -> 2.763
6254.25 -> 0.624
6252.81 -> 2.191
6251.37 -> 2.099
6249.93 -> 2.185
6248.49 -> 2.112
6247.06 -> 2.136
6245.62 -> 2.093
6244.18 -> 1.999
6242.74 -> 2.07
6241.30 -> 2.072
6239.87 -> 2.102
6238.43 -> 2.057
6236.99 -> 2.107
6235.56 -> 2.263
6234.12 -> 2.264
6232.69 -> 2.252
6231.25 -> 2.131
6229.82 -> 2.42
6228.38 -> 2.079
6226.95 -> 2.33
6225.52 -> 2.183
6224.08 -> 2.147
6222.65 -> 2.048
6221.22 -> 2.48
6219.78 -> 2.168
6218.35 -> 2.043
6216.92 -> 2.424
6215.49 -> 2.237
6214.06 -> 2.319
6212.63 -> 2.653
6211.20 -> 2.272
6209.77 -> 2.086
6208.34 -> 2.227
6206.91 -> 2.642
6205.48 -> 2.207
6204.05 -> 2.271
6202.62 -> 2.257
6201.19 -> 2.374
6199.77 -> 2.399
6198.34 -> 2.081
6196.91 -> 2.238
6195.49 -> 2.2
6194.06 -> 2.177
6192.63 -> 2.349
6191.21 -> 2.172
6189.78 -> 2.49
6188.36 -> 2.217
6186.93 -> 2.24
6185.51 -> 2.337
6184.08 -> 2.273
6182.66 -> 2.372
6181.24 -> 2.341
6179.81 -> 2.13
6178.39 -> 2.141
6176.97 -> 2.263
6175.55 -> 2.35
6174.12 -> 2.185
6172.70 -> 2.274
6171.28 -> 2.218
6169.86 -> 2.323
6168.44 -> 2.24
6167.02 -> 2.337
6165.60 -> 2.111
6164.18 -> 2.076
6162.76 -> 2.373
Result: 1.0 angstrom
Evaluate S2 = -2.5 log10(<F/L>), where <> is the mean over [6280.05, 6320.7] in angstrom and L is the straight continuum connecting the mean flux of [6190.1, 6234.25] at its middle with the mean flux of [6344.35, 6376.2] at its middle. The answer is 0.03 mag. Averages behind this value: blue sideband 2.26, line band 2.22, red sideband 2.28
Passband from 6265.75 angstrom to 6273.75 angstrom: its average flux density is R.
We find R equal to 2.33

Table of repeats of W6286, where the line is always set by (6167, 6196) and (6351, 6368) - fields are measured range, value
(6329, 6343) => 0.2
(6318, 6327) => -0.4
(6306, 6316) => 0.0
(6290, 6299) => 0.9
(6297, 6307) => 0.7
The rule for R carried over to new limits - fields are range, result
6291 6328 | 2.23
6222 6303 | 2.17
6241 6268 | 2.12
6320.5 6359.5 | 2.25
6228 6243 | 2.17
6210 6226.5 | 2.27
